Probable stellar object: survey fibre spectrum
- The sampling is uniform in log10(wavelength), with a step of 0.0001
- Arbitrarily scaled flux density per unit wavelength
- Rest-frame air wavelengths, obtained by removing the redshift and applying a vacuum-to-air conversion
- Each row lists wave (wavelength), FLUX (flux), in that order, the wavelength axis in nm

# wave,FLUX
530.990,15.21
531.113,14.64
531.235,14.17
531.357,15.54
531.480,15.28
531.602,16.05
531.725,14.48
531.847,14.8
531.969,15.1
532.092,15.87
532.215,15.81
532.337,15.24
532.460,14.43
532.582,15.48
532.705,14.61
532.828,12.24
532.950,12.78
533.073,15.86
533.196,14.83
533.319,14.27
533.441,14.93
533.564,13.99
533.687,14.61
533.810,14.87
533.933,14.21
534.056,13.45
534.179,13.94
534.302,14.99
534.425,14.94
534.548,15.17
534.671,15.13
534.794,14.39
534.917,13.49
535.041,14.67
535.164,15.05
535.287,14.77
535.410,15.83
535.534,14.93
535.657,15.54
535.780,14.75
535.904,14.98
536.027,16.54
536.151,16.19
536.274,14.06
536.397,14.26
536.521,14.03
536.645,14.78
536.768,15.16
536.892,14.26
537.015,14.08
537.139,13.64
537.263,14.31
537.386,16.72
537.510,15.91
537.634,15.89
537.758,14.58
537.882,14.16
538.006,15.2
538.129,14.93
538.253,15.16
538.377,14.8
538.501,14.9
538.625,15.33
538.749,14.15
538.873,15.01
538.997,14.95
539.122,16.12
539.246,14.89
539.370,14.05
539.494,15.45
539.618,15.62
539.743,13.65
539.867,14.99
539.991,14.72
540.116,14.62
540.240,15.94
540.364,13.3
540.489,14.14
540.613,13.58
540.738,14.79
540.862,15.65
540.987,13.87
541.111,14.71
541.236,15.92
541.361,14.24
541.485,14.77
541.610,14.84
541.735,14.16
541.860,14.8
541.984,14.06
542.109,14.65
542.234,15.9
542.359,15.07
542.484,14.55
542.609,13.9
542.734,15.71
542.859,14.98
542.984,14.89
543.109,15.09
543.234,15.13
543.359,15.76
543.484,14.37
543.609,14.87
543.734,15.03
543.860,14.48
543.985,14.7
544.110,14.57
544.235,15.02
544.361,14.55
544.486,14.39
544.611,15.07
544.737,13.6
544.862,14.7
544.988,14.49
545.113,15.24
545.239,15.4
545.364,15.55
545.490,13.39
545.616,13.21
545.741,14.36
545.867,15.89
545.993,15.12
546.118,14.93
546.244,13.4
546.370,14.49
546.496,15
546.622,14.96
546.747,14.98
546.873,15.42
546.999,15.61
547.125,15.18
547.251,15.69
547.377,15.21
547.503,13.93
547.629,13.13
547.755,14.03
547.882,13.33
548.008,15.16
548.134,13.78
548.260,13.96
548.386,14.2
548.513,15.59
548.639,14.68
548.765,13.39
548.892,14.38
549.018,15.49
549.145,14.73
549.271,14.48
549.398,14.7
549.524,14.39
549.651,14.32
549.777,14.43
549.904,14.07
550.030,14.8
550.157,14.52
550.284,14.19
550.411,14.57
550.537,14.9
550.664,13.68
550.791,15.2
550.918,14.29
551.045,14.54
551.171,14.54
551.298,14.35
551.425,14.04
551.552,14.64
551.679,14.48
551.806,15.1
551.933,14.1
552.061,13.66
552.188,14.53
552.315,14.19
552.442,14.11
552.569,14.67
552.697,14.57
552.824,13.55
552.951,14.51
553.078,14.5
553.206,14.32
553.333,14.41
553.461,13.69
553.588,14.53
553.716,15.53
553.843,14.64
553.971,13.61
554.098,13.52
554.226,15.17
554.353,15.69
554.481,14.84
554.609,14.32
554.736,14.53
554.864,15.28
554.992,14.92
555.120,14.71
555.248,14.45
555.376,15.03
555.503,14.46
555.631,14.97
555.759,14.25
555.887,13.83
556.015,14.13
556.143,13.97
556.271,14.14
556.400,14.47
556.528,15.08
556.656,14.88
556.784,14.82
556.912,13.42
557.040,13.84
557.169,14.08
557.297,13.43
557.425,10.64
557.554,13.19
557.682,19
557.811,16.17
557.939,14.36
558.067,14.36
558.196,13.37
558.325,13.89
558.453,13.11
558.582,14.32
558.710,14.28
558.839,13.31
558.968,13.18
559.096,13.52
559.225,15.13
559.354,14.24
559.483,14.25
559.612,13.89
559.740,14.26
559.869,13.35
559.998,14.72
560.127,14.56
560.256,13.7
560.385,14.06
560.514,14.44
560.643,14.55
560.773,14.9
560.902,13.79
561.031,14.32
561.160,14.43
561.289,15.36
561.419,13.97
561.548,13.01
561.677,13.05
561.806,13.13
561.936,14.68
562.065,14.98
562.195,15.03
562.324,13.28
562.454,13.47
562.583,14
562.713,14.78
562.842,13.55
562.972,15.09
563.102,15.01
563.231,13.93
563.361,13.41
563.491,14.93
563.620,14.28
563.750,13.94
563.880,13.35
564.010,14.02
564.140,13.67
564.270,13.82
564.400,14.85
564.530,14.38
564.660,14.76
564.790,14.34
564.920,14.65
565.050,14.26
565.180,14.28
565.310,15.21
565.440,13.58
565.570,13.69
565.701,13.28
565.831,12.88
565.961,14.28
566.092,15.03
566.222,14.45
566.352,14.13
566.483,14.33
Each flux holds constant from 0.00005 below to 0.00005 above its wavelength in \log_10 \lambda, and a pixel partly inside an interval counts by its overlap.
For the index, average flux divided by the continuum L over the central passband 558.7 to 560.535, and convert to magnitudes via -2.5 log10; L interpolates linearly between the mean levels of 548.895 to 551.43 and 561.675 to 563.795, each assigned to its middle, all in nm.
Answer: 0.02 mag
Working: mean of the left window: 14.5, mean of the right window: 14.2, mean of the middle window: 14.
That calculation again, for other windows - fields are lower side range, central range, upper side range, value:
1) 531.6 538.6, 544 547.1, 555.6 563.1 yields -0.015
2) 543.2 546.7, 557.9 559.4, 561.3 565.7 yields 0.029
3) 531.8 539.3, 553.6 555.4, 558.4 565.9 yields -0.030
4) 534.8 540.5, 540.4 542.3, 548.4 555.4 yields 0.010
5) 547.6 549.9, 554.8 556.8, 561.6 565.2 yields -0.024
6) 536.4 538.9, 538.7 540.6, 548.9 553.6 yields 0.002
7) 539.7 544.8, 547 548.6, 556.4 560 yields 0.003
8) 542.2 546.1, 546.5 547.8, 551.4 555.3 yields -0.011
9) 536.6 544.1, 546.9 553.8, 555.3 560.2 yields 0.001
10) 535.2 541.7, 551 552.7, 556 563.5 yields 0.003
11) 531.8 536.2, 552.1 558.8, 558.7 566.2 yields -0.006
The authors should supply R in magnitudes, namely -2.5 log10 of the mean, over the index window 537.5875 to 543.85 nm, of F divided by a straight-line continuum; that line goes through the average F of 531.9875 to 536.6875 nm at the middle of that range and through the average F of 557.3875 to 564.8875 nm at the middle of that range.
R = -0.017 mag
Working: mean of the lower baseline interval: 14.7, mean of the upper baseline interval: 14.2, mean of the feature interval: 14.8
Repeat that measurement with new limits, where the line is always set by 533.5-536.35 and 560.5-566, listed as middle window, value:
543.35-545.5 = -0.01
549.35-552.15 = 0.00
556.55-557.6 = 0.05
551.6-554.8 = 0.00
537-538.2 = -0.02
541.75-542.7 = -0.01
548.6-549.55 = 0.00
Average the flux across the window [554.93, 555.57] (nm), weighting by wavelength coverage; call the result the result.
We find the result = 14.7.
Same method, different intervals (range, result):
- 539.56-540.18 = 14.7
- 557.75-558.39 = 14.4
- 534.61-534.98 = 14.3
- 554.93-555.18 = 14.8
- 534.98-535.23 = 14.9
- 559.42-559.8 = 14.2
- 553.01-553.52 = 14.2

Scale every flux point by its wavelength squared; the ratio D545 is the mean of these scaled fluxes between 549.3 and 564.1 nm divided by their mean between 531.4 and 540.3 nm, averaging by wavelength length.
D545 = 1.04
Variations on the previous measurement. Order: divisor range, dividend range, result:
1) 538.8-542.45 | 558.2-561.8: 1.02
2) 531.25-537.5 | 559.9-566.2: 1.06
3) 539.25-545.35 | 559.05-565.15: 1.03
